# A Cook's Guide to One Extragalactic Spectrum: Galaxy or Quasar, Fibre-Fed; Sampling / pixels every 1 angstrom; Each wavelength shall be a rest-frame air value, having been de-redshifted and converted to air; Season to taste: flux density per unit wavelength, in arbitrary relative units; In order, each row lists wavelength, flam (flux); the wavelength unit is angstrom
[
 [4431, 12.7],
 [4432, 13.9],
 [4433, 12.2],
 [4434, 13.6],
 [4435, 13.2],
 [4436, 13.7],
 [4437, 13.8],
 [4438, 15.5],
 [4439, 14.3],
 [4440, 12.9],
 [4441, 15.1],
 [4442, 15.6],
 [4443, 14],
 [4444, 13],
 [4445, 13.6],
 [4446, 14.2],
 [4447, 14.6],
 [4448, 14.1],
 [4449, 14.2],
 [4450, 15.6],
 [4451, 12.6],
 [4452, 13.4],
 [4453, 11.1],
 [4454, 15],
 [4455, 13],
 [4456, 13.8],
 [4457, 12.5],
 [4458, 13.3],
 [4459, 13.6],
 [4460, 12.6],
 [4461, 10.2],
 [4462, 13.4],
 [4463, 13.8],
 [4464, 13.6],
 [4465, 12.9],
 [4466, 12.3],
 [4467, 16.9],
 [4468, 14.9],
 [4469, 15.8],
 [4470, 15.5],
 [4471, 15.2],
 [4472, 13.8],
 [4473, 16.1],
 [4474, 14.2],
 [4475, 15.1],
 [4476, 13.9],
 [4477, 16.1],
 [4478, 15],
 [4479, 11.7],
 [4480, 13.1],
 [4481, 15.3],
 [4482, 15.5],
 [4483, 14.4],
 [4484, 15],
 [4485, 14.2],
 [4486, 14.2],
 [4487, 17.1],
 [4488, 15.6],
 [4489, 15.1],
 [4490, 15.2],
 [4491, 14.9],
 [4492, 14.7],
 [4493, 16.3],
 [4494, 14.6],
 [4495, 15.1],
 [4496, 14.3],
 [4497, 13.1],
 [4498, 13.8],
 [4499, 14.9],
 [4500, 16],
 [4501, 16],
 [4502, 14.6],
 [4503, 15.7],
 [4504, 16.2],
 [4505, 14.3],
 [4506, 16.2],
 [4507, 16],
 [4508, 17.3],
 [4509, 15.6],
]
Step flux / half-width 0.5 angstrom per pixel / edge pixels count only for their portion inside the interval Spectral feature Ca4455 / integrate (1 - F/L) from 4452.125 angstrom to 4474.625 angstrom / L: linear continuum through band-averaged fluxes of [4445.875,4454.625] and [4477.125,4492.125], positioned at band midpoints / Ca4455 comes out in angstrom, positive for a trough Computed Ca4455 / 0.6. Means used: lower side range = 13.8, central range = 13.8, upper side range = 14.8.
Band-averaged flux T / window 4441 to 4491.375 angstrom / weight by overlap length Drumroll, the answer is 14.2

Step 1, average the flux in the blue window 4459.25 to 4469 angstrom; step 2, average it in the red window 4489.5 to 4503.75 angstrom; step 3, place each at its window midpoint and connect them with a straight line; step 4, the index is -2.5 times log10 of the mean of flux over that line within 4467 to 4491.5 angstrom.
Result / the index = -0.05 mag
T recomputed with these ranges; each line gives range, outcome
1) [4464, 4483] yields 14.6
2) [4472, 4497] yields 14.8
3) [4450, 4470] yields 13.5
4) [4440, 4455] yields 13.9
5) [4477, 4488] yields 14.7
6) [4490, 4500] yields 14.7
